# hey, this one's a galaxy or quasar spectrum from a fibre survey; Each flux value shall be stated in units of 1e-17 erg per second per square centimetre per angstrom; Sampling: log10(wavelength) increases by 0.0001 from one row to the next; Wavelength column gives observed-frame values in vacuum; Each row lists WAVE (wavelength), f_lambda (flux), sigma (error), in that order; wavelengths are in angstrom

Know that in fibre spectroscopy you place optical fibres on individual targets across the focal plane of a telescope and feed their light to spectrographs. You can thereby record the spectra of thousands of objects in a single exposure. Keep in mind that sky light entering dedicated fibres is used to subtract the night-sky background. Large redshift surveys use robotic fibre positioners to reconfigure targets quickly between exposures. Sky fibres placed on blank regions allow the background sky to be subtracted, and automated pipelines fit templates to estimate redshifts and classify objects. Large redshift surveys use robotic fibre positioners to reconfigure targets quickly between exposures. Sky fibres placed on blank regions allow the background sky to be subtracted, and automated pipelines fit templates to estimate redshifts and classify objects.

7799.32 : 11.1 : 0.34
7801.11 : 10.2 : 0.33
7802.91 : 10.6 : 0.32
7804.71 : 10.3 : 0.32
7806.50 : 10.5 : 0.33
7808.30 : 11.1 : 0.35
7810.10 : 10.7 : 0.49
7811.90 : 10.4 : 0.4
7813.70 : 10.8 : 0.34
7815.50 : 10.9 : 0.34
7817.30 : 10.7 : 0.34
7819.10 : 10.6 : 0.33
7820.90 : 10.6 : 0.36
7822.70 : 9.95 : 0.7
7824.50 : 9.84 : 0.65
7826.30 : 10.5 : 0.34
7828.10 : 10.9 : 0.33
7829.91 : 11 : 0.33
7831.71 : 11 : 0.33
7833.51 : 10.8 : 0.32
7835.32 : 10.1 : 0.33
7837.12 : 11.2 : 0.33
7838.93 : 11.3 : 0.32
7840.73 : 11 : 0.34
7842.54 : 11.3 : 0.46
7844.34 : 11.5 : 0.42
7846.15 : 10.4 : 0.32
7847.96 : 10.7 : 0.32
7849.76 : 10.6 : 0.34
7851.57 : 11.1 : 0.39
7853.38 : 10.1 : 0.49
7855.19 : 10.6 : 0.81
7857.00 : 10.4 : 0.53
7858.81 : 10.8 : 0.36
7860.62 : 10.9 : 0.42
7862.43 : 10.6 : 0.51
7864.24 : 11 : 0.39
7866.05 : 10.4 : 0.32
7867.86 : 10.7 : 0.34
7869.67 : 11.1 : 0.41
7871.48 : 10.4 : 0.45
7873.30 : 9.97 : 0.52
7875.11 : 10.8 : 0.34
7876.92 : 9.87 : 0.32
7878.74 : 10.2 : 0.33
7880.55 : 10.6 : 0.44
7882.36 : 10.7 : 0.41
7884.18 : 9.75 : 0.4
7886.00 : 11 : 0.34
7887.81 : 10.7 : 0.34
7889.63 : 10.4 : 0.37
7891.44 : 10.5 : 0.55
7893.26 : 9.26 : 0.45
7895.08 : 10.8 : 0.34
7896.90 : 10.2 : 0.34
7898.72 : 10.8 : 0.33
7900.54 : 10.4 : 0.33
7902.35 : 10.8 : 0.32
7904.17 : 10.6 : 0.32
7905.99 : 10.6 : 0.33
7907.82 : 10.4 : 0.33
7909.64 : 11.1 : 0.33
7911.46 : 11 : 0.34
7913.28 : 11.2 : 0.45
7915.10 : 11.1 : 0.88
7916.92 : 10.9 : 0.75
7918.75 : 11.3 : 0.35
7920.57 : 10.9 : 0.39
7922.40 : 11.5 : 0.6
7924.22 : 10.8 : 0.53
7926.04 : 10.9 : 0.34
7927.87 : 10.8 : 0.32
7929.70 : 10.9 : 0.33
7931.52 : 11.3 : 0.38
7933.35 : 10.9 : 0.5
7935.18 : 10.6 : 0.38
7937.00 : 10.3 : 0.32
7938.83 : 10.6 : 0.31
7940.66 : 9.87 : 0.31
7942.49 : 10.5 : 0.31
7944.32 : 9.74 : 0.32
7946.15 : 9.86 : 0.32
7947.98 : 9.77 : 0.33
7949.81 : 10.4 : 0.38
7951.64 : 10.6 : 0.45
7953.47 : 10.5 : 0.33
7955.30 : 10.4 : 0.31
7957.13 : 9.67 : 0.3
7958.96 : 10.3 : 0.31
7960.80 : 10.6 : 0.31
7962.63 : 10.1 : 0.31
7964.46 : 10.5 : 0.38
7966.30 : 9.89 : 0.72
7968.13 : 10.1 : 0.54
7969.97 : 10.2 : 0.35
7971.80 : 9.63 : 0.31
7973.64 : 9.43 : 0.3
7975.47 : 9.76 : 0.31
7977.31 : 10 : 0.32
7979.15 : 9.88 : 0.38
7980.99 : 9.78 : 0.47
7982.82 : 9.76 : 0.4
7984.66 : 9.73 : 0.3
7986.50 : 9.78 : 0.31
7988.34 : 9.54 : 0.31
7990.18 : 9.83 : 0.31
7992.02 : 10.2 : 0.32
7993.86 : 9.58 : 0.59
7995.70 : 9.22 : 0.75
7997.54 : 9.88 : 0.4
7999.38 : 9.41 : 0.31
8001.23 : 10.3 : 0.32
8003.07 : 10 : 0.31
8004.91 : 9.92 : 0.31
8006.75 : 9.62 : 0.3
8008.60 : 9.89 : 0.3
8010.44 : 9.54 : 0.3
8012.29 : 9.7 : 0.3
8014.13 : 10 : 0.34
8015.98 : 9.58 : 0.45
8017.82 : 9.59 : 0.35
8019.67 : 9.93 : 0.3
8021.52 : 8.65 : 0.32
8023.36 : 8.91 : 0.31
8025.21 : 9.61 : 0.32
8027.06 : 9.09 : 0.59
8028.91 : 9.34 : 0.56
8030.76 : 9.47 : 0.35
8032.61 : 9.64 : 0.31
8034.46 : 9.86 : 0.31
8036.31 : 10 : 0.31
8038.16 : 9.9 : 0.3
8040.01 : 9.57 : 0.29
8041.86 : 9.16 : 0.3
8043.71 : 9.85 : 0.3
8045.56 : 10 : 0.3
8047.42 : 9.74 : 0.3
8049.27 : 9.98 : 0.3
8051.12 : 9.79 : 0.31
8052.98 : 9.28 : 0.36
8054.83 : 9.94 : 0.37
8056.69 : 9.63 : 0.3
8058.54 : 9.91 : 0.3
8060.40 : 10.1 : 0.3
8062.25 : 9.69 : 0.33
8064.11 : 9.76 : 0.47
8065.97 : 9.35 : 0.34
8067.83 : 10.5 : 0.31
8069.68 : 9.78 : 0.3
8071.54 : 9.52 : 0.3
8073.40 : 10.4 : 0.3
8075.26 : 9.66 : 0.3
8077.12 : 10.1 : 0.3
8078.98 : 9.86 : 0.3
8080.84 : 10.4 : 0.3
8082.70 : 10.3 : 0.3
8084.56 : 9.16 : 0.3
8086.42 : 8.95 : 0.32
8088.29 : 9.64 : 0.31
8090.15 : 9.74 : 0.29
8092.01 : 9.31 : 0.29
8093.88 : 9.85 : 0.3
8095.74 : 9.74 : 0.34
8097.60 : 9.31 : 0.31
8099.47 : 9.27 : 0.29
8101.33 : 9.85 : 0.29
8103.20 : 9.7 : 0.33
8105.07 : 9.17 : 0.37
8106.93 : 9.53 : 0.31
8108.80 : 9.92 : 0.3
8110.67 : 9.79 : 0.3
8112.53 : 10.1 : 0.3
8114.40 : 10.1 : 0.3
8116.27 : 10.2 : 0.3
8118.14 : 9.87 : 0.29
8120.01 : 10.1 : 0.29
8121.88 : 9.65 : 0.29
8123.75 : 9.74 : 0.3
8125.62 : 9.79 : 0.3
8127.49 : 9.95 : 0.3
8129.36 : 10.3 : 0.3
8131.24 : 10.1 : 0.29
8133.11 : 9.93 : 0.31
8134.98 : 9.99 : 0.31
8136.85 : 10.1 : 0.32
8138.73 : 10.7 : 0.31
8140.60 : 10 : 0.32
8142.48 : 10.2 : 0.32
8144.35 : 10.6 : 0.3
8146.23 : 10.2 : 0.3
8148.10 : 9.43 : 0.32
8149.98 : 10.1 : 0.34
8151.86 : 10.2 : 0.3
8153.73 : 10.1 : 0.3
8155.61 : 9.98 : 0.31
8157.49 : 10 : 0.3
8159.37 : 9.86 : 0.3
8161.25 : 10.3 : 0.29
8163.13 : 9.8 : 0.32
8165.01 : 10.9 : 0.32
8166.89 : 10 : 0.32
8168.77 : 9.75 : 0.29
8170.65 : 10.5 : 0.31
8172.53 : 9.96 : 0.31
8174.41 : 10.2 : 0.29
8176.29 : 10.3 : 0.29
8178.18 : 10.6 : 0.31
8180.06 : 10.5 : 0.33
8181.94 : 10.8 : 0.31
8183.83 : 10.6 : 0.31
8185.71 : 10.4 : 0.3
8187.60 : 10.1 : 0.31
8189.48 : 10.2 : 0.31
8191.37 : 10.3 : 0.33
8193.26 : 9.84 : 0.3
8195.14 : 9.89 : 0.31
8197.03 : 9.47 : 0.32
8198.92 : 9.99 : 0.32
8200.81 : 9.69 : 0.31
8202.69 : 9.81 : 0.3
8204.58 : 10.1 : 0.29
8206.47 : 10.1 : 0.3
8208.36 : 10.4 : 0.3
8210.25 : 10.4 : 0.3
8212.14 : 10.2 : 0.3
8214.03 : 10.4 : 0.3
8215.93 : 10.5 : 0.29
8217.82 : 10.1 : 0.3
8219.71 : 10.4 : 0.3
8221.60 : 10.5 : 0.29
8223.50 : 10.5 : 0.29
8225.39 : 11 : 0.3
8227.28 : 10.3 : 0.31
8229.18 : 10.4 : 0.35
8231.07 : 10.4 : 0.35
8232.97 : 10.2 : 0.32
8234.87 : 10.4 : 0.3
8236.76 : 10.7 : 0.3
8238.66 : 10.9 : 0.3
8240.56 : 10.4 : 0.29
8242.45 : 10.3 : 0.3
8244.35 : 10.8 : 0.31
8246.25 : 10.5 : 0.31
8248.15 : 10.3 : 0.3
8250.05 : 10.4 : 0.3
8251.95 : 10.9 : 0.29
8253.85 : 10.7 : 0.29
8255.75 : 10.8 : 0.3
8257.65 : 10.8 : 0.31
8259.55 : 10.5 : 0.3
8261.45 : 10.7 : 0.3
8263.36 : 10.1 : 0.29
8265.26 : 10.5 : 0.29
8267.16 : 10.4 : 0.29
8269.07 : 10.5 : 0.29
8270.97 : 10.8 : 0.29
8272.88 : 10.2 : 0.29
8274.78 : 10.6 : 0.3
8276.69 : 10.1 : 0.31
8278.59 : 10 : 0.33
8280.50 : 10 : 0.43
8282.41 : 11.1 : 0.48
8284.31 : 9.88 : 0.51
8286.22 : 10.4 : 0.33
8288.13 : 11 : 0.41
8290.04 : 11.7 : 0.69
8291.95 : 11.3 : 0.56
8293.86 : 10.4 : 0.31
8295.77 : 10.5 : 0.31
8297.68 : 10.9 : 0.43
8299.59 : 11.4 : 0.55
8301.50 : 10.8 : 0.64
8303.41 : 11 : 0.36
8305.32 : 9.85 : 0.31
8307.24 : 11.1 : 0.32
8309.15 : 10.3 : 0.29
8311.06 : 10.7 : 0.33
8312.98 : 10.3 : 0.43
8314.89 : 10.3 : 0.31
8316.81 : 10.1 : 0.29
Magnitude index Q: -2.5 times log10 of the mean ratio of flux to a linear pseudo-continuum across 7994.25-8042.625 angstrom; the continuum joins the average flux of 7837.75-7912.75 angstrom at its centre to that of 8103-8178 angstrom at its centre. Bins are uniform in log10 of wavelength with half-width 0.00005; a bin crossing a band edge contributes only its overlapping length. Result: 0.08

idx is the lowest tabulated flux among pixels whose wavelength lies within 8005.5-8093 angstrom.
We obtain 8.65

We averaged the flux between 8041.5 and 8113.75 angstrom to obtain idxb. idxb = 9.74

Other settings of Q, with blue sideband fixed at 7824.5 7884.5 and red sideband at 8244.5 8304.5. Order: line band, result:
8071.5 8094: 0.09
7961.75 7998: 0.09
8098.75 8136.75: 0.08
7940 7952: 0.06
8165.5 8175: 0.05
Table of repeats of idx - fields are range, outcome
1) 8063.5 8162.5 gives 8.95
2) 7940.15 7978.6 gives 9.43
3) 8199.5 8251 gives 9.69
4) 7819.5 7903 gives 9.26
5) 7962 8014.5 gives 9.22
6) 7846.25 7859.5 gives 10.1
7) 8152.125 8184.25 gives 9.75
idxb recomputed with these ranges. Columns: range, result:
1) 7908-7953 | 10.7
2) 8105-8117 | 9.88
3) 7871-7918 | 10.5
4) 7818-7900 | 10.6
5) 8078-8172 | 9.92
